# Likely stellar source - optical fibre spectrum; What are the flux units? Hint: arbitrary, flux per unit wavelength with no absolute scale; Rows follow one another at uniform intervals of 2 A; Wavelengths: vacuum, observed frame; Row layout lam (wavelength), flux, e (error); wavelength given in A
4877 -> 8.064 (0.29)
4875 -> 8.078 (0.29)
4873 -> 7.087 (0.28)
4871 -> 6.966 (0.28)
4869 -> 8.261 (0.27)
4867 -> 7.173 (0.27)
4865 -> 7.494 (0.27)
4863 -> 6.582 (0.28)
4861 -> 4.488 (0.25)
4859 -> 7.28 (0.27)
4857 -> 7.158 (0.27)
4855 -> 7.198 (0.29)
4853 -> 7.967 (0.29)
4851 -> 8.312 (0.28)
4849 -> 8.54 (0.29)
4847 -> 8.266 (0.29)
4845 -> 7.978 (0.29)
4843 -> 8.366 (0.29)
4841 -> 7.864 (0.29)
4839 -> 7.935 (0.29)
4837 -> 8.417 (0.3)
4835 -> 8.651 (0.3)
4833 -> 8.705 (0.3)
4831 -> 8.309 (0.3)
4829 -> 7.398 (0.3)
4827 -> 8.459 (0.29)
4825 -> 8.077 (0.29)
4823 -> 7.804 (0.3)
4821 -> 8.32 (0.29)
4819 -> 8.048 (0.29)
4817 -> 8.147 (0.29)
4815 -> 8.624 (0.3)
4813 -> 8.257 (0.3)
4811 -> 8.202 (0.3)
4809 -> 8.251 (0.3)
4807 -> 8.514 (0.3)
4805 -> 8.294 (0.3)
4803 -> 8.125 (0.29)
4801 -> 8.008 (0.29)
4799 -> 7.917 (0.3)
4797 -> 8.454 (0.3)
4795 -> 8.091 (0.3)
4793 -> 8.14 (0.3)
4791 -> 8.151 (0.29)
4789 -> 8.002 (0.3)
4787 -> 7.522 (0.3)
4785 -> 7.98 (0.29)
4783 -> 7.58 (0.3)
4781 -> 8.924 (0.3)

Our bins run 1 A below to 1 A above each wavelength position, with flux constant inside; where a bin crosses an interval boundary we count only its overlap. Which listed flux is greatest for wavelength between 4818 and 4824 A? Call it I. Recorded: 8.32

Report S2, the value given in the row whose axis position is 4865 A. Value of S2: 7.494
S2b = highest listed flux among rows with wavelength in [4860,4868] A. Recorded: 7.494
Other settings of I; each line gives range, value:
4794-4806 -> 8.454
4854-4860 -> 7.28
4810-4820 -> 8.624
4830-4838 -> 8.705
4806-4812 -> 8.514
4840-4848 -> 8.366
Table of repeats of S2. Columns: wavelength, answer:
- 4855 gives 7.198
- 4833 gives 8.705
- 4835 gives 8.651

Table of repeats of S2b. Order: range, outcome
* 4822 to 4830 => 8.459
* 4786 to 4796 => 8.151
